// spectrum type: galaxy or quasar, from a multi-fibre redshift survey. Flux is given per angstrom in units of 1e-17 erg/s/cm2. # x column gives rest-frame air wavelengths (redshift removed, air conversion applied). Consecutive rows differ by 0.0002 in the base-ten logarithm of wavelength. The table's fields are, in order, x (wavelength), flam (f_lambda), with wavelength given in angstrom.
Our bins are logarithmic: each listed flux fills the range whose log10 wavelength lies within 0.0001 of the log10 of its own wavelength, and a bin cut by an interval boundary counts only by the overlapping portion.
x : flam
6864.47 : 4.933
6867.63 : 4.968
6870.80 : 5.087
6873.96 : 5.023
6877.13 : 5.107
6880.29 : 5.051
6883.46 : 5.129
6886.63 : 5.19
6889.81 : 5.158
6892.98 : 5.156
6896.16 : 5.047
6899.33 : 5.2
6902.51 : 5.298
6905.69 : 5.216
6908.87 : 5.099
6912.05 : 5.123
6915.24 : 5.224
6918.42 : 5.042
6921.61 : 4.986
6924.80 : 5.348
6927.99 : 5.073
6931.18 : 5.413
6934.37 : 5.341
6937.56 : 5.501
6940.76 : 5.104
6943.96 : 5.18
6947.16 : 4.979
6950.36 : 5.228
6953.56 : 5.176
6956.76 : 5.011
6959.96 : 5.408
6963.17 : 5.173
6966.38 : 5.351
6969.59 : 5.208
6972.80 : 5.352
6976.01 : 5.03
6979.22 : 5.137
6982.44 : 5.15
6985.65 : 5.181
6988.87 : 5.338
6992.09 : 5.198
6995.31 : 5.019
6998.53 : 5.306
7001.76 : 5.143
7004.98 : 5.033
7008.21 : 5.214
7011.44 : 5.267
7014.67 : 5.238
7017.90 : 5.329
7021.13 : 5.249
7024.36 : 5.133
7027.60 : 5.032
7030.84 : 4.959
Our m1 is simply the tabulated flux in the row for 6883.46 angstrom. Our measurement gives 5.129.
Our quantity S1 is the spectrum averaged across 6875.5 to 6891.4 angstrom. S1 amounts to 5.13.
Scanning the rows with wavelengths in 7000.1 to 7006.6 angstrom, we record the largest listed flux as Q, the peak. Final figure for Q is 5.143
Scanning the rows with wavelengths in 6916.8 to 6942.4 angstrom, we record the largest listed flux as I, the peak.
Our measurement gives 5.501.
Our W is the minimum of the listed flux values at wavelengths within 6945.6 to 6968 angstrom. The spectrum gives 4.979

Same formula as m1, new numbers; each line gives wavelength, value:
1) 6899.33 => 5.2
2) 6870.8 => 5.087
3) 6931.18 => 5.413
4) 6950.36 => 5.228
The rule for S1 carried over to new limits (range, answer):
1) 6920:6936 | 5.23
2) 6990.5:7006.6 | 5.14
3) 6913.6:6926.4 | 5.15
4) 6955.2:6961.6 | 5.21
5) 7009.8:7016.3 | 5.25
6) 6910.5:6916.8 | 5.17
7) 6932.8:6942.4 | 5.31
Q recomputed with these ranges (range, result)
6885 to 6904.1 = 5.298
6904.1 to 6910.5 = 5.216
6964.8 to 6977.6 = 5.352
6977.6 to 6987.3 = 5.181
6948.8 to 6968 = 5.408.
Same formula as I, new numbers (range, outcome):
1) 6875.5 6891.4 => 5.19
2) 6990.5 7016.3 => 5.306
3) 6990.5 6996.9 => 5.198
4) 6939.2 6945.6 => 5.18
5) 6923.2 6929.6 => 5.348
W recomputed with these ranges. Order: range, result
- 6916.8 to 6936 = 4.986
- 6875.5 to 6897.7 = 5.047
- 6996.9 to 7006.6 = 5.033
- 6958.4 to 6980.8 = 5.03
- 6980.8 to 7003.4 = 5.019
